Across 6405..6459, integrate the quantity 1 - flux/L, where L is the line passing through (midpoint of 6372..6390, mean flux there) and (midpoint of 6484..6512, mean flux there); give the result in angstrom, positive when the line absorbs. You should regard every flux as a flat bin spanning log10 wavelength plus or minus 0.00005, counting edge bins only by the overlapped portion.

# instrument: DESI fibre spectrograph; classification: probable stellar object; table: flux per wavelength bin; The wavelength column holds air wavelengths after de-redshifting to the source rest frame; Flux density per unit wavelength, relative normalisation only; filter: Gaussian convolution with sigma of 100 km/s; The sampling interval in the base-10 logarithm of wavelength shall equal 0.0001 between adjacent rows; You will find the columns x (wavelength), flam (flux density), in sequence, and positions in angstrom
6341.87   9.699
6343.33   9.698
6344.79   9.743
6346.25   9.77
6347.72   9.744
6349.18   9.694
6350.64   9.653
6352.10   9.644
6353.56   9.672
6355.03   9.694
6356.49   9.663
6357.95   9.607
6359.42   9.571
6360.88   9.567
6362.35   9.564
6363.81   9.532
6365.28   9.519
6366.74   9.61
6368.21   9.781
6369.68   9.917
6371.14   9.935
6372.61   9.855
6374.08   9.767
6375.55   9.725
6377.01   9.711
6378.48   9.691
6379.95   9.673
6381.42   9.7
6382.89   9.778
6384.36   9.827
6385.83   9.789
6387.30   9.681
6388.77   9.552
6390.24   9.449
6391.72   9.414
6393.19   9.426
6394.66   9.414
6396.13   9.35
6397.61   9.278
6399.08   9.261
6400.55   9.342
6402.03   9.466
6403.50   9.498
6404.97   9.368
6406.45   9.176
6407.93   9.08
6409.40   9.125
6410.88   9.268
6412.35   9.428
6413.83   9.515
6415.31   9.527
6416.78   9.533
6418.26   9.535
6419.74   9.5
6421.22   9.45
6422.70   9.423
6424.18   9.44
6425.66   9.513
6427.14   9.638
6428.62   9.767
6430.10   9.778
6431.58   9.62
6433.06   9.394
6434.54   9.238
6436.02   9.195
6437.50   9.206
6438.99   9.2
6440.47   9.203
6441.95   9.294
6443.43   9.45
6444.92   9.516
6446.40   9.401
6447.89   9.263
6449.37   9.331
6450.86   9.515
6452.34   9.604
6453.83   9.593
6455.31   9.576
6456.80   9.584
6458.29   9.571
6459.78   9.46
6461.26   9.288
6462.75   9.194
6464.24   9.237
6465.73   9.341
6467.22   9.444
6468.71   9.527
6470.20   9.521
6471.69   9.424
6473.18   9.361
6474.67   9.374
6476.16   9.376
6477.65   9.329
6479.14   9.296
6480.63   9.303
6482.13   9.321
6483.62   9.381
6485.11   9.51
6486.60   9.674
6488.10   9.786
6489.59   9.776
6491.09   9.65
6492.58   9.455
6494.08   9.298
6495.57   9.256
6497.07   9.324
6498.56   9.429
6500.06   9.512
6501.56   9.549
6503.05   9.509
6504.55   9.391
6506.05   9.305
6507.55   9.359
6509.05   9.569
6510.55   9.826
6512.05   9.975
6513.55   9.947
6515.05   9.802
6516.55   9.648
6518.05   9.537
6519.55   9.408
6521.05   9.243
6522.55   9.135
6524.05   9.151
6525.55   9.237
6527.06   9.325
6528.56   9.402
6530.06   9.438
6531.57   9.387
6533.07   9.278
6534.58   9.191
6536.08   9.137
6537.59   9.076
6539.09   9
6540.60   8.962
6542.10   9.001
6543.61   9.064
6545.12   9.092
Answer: 1.1 angstrom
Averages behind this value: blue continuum 9.72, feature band 9.43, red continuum 9.52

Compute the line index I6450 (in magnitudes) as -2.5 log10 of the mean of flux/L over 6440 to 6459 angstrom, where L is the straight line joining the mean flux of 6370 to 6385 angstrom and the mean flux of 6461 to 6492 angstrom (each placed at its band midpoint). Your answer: 0.01 mag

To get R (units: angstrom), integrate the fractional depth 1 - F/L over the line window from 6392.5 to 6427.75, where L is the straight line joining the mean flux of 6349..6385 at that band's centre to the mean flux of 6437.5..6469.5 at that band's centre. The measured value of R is 0.6 angstrom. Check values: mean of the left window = 9.69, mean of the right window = 9.4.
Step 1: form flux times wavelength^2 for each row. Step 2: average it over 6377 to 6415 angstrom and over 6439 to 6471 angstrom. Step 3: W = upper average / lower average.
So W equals 1.0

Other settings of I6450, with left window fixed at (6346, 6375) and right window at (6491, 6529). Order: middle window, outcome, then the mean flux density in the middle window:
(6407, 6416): 0.03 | 9.32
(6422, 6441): 0.02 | 9.43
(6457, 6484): 0.02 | 9.38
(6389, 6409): 0.03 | 9.35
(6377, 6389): -0.01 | 9.72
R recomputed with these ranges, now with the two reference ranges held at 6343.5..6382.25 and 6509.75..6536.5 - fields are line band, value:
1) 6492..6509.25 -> 0.1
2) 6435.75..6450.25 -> 0.4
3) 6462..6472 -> 0.2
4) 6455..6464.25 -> 0.1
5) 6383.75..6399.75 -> 0.3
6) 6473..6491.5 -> 0.1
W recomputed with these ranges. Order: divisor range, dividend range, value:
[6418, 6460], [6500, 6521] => 1.04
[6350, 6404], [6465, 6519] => 1.02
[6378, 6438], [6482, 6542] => 1.03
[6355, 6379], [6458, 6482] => 1.00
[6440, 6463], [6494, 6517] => 1.03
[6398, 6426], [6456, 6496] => 1.03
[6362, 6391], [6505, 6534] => 1.02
